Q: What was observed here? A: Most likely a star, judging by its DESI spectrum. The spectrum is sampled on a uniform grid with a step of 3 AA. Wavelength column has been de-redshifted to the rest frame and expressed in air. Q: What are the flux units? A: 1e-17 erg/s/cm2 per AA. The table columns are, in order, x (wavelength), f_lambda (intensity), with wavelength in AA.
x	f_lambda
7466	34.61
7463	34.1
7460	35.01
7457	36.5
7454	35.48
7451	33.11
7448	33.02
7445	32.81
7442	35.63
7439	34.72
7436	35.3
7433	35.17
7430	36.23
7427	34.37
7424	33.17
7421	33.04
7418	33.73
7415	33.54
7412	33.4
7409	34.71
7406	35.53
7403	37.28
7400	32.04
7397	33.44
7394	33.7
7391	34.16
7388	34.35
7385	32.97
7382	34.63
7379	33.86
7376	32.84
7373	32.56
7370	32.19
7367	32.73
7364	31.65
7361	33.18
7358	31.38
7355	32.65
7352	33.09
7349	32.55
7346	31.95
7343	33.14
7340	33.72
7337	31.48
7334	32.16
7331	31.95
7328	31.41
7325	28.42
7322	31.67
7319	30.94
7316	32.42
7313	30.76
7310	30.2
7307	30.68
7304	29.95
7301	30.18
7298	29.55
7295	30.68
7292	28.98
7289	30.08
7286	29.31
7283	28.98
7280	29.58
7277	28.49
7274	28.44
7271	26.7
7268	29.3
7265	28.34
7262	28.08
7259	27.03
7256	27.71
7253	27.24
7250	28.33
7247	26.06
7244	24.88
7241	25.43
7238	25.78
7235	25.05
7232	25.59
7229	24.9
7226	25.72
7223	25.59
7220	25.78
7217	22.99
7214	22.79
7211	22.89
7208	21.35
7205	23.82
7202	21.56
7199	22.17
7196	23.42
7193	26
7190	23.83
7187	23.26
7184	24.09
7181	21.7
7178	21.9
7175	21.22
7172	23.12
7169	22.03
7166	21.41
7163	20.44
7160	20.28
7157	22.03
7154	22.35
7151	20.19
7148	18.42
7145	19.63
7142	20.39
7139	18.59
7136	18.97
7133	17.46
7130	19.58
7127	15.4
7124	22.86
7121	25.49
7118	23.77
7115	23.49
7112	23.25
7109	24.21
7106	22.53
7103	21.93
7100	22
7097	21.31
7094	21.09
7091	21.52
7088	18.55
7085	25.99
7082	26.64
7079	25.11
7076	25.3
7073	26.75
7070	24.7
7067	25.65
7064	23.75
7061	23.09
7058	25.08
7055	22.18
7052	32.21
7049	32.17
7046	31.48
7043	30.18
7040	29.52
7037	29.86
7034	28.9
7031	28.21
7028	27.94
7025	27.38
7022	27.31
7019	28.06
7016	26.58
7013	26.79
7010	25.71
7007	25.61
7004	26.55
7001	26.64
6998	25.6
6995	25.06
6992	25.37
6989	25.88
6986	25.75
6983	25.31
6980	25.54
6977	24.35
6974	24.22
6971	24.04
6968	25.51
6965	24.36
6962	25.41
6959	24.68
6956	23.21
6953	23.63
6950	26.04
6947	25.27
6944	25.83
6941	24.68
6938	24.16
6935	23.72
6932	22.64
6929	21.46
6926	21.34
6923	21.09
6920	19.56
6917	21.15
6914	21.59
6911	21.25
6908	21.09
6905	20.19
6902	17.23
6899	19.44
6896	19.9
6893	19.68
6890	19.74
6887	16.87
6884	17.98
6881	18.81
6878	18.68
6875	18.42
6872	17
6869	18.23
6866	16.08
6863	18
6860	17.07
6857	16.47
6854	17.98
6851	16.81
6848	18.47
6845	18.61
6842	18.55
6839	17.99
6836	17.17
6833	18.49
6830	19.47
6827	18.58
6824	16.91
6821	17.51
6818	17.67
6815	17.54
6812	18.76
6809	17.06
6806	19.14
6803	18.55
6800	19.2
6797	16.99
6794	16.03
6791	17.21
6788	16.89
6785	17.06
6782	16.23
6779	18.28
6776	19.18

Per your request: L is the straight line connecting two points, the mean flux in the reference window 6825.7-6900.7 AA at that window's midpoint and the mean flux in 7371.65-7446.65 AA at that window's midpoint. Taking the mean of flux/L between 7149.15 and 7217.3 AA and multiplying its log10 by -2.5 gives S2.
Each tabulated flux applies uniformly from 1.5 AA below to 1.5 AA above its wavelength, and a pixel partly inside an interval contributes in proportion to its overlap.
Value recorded 0.23 mag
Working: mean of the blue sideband 18.2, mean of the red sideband 34.1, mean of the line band 22.4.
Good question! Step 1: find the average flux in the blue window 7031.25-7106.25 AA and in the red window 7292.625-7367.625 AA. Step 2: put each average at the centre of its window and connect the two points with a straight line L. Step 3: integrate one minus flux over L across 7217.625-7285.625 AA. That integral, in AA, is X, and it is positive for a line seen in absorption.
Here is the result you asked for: 6.4 AA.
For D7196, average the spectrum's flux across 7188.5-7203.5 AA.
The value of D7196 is 23.4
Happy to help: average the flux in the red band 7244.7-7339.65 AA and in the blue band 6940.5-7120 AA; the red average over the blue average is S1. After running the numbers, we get 1.16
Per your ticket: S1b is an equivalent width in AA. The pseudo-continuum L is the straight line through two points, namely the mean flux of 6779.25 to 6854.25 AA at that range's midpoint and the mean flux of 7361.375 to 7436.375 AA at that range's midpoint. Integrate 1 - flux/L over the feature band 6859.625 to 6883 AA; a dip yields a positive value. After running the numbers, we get 1.79 AA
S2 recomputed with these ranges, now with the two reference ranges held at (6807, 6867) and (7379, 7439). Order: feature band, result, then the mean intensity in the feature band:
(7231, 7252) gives 0.138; 25.9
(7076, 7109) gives 0.103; 22.9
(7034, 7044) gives -0.249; 29.7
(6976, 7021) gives -0.158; 26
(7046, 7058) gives -0.196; 28.7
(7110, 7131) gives 0.174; 22.1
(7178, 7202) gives 0.199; 23.3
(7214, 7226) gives 0.169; 24.7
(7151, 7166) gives 0.265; 21.2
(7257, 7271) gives 0.077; 28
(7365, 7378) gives 0.019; 32.6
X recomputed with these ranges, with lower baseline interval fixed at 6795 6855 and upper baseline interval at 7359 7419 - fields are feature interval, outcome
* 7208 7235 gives 4.29 AA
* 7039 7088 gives -3.96 AA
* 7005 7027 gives -3.28 AA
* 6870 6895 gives 1.55 AA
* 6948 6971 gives -3.06 AA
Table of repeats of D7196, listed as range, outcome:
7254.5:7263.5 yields 27.6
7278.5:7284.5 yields 29.3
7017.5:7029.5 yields 27.7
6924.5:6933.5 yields 21.8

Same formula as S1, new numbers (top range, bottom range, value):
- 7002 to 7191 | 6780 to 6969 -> 1.21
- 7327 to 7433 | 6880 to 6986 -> 1.49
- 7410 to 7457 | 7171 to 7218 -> 1.50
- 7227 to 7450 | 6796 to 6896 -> 1.73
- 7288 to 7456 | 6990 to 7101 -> 1.25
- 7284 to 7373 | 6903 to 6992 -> 1.33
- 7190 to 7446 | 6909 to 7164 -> 1.25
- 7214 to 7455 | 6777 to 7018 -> 1.48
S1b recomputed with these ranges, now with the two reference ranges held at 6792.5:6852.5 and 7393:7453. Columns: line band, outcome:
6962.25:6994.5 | -4.2 AA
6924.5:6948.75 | -3.0 AA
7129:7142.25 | 3.8 AA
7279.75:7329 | 1.2 AA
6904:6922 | -0.4 AA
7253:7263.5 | 0.8 AA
